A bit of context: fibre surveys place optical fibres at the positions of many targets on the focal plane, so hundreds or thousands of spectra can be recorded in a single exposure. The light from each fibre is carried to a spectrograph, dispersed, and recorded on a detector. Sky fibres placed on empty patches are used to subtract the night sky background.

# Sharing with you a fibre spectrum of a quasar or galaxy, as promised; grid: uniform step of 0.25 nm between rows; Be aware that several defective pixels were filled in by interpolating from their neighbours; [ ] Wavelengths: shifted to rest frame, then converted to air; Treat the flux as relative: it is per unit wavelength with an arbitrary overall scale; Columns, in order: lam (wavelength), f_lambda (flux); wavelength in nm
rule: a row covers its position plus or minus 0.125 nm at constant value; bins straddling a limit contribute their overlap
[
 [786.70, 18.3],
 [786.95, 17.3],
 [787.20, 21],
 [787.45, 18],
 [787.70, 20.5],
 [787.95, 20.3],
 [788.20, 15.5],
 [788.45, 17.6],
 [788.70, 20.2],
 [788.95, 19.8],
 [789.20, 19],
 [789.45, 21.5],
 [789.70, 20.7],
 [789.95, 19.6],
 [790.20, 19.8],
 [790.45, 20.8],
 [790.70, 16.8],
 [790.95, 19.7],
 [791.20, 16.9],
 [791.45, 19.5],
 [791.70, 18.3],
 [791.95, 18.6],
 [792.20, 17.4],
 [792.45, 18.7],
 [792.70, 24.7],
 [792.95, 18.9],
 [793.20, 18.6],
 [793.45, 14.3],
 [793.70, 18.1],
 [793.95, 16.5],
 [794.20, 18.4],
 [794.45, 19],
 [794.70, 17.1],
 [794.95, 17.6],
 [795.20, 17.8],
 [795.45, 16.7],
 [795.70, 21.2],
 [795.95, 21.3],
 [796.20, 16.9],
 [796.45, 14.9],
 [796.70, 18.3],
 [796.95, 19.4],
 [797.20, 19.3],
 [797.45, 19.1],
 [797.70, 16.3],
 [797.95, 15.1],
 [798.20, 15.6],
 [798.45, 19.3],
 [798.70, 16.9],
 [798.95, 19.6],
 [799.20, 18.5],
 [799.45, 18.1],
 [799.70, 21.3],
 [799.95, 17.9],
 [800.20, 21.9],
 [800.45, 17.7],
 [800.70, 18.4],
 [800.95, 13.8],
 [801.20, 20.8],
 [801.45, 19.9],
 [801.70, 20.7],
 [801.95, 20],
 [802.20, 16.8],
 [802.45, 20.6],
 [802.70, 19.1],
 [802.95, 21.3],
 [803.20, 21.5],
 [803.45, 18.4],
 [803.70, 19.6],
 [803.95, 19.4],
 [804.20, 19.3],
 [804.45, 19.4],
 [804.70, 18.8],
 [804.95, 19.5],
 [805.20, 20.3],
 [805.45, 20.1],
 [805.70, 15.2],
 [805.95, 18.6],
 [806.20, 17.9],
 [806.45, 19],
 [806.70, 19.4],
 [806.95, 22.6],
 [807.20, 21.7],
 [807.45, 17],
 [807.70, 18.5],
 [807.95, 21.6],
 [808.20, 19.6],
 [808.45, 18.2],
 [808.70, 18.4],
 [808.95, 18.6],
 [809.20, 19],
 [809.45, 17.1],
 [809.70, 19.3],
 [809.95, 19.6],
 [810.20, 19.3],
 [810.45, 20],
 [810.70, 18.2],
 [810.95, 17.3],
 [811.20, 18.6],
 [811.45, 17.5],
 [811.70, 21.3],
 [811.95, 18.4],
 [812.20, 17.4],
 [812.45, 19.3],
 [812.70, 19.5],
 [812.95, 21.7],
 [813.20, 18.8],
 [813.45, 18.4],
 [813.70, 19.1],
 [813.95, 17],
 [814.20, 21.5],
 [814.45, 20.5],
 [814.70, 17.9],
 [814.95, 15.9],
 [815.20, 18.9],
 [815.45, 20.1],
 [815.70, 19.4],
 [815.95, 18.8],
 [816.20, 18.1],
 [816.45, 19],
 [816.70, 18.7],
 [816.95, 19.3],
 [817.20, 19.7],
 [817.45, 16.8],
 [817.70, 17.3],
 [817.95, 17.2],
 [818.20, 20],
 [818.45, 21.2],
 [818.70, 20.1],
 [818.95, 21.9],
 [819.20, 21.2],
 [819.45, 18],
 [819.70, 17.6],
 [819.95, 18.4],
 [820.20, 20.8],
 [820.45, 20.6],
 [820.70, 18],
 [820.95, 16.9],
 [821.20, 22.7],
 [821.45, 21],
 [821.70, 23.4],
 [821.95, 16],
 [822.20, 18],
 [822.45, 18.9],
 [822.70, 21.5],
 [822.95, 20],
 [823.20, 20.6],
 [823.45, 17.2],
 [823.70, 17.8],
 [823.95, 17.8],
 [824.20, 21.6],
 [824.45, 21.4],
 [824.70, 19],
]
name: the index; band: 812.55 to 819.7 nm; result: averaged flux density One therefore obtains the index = 19.1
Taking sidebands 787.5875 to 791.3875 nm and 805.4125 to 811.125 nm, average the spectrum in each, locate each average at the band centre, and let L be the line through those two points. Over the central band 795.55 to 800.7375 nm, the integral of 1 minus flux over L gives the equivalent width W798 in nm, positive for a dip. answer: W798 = 0.19 nm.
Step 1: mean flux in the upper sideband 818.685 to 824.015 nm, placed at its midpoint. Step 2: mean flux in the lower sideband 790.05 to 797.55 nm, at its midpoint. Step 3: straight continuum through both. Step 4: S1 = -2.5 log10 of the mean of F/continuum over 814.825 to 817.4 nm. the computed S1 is 0.03 mag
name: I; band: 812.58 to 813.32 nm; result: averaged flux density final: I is 20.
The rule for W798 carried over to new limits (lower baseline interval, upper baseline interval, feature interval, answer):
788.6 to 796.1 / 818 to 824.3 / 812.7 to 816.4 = 0.081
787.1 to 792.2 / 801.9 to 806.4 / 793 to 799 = 0.430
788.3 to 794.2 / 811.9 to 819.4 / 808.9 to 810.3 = 0.017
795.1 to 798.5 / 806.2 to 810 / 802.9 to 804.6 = -0.093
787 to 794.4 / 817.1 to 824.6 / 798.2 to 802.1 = 0.048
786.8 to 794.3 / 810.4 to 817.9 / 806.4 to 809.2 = -0.102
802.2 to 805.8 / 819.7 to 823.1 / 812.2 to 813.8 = 0.017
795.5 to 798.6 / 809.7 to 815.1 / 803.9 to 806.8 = -0.060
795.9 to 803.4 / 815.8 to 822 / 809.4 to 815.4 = 0.069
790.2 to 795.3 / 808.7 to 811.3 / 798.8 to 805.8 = -0.244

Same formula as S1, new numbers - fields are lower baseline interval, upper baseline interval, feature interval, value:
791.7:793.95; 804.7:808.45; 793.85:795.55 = 0.06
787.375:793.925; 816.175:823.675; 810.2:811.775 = 0.03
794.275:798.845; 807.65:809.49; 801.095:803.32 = -0.09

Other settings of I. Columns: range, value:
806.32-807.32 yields 20.7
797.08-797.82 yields 18.2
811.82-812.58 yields 18.4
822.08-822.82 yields 19.5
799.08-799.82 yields 19.3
